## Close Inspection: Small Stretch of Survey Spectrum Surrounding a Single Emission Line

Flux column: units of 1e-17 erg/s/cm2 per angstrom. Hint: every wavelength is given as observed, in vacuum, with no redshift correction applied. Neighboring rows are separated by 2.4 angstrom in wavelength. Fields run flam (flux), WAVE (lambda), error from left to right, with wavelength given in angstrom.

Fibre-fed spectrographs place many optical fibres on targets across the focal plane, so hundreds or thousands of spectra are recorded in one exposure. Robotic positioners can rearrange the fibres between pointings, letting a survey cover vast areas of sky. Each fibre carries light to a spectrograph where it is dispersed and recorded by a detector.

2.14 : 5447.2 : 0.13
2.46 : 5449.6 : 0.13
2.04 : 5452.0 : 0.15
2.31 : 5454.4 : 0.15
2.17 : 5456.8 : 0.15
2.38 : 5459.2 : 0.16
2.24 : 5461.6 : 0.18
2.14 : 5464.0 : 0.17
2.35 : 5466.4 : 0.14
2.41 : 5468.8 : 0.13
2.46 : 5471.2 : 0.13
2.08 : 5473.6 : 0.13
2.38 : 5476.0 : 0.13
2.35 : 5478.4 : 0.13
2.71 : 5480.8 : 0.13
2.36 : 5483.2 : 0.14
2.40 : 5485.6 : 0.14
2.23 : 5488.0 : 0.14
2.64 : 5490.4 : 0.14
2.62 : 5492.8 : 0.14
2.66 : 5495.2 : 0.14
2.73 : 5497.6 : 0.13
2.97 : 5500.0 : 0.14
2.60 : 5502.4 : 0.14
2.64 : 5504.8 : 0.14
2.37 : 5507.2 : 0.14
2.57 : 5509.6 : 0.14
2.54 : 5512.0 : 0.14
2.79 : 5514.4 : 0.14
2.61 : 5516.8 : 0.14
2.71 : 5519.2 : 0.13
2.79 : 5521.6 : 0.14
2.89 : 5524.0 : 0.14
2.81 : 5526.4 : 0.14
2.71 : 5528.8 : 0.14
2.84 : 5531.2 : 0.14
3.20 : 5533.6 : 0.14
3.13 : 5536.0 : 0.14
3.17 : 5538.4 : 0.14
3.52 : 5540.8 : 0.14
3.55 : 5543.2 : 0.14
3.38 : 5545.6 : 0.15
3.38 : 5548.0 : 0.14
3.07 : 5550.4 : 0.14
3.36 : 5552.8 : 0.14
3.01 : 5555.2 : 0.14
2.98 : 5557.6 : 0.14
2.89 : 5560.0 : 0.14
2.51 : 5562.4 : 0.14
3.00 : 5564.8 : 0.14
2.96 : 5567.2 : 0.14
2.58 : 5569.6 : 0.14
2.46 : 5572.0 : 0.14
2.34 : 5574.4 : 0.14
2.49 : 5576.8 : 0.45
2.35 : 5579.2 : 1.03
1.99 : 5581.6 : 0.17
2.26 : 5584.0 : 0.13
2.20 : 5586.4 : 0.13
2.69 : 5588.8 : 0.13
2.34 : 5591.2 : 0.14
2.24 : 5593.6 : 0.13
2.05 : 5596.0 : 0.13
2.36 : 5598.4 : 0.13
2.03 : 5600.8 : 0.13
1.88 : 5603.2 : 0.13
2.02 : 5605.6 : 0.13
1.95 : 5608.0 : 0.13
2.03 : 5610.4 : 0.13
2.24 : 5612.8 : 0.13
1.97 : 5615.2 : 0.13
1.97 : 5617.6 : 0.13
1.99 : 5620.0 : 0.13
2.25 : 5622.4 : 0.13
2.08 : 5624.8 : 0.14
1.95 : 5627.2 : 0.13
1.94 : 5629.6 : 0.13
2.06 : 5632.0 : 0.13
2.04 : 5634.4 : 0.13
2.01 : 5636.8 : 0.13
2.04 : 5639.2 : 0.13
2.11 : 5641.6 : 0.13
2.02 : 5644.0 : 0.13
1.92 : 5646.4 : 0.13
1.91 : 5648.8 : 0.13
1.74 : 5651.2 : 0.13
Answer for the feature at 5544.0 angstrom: C III] 1909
